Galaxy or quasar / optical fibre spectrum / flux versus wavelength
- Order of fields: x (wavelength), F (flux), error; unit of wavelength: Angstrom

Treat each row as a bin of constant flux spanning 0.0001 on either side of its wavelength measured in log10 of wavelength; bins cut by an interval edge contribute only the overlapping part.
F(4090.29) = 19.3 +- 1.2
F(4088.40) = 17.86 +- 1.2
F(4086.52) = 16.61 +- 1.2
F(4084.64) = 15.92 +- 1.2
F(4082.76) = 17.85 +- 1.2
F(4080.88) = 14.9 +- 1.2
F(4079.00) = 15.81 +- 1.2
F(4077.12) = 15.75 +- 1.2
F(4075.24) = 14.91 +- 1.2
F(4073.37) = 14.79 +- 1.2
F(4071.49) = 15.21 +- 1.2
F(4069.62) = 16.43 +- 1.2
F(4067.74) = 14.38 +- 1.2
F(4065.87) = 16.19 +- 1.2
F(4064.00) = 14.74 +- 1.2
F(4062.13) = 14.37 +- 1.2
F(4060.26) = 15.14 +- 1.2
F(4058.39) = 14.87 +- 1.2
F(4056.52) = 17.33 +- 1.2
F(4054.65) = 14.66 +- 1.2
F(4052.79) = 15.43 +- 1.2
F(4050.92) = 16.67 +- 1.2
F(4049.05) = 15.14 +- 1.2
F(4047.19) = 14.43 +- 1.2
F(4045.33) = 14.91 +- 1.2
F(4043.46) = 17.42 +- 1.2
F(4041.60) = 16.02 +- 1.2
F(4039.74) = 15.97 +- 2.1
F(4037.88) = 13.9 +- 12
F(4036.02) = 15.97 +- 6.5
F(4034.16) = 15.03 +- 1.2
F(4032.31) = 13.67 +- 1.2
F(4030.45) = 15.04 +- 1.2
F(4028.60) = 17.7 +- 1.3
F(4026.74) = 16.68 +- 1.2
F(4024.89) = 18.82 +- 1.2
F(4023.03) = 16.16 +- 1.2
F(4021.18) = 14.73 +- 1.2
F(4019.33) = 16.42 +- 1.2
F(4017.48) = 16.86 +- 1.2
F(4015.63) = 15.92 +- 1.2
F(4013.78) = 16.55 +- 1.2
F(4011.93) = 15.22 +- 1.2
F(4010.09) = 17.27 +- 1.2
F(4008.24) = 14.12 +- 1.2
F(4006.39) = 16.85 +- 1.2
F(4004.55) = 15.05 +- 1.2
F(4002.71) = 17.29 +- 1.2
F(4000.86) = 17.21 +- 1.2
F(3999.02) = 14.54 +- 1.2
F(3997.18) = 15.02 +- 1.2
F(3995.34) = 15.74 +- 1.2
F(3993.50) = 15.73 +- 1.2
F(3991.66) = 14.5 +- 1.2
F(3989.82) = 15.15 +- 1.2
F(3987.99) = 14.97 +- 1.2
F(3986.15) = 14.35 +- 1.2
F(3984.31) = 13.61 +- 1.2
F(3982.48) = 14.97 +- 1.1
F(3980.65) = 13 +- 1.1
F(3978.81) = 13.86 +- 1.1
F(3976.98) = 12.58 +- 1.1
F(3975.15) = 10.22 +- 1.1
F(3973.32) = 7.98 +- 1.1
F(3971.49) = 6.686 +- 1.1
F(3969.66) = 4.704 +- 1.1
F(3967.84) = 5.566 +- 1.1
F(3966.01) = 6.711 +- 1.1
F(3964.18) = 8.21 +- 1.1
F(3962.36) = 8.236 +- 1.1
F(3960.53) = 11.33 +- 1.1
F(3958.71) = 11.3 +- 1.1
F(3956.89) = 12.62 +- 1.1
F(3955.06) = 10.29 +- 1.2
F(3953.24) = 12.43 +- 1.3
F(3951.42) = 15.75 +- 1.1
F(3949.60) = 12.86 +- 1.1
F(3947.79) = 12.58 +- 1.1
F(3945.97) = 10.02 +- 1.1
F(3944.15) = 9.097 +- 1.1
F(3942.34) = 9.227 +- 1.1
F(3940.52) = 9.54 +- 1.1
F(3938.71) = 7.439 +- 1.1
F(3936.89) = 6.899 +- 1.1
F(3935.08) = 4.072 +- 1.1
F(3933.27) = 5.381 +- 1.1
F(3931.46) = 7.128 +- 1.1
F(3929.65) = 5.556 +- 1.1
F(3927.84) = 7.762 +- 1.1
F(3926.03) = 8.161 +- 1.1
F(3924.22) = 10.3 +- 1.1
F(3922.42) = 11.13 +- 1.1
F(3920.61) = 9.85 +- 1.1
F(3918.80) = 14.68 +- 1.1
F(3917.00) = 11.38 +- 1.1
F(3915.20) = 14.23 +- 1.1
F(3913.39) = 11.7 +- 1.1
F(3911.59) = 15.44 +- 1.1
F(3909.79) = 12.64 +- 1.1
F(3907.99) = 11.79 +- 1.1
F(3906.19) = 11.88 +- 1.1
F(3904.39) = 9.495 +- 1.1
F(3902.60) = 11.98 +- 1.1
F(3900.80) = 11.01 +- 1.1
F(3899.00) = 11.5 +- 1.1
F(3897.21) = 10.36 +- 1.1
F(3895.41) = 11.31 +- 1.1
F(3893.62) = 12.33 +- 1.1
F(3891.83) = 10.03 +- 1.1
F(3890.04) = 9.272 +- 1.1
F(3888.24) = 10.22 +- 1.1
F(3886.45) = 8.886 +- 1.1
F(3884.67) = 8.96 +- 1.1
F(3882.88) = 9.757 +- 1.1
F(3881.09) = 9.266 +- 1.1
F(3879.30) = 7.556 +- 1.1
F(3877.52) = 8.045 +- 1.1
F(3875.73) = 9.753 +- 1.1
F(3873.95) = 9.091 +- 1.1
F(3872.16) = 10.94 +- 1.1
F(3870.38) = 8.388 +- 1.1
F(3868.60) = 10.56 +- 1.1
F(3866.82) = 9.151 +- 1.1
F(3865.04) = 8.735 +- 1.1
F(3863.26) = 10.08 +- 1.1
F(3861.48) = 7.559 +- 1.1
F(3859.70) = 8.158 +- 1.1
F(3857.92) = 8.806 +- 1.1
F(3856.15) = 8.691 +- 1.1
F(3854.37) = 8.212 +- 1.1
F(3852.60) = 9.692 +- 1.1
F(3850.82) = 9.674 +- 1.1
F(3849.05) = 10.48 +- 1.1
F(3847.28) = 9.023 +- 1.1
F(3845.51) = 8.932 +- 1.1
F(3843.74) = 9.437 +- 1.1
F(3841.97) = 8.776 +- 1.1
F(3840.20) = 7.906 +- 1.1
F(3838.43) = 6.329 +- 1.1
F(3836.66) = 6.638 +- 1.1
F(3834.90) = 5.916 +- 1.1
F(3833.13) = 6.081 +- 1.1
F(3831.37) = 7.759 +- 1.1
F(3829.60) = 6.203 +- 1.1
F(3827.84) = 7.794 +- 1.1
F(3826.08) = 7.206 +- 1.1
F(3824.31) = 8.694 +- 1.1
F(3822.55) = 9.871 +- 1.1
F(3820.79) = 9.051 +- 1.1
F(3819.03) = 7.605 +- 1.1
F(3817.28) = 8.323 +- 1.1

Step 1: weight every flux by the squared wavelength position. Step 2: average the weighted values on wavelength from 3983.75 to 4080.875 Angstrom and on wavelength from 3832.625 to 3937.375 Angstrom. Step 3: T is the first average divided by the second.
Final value 1.8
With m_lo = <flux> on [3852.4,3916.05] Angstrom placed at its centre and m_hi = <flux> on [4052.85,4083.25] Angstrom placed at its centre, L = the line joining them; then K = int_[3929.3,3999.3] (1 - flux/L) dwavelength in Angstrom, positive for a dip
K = 9.85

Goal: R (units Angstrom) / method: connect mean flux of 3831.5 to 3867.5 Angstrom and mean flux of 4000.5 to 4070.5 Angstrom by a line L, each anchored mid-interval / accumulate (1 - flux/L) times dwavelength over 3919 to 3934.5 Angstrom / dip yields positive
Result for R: 4.14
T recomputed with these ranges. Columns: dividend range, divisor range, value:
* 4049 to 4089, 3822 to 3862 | 2.15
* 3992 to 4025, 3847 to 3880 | 1.89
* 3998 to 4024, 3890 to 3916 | 1.44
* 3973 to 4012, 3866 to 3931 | 1.48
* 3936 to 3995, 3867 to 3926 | 1.07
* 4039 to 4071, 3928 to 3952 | 1.87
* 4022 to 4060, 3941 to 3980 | 1.62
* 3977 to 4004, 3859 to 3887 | 1.75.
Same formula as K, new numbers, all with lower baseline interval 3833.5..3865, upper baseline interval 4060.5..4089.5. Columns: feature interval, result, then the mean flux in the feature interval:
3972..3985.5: 0.48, 12.2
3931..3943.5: 4.61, 7.14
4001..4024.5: -4.16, 16.1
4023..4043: -2.19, 15.9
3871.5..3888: 0.48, 9.16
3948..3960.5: -0.67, 12.5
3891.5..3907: -1.65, 11.1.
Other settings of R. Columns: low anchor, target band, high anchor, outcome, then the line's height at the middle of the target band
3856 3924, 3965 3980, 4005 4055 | 5.5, 13.6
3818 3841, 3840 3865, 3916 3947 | -4.0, 7.75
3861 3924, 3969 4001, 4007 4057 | 2.5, 14.1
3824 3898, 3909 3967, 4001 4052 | 9.3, 12.1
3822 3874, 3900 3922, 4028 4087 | -3.2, 10.6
